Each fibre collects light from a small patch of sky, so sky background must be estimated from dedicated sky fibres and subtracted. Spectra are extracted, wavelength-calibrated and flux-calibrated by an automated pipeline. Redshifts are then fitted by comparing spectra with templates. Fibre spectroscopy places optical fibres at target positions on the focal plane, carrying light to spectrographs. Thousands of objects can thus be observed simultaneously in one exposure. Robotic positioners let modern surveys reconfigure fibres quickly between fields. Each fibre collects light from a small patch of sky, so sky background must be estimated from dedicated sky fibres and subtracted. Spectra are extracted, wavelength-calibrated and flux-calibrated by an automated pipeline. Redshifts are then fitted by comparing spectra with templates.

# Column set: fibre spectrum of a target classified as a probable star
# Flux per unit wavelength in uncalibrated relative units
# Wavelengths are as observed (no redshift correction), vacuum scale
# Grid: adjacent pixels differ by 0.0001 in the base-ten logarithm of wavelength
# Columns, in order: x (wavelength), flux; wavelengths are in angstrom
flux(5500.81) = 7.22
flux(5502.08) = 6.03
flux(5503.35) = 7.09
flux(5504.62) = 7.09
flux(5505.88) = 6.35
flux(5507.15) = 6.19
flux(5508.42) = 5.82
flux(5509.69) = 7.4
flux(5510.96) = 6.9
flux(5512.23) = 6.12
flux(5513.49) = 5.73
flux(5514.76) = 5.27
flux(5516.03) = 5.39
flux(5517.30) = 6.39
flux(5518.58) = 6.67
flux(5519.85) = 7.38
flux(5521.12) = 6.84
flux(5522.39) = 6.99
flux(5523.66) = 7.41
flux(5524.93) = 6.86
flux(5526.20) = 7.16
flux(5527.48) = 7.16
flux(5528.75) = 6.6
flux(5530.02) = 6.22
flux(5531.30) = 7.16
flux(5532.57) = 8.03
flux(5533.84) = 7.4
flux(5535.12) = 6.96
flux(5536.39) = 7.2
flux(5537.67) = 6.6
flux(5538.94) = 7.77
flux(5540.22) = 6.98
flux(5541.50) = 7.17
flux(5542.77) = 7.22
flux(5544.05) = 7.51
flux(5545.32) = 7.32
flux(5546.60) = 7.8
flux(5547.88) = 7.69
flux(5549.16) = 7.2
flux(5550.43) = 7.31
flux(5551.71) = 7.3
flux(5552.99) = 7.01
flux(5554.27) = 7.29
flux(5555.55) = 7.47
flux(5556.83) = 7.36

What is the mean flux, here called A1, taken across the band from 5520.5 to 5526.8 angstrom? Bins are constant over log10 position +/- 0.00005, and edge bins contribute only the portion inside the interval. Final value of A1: 7.06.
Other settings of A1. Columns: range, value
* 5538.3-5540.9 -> 7.36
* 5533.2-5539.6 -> 7.19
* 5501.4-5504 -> 6.55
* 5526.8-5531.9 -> 6.77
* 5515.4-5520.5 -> 6.45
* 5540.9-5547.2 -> 7.41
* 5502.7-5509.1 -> 6.51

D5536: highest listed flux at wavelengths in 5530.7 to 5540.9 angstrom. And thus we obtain 8.03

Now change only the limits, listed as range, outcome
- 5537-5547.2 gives 7.8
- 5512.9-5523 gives 7.38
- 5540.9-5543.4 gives 7.22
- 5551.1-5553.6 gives 7.3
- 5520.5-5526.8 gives 7.41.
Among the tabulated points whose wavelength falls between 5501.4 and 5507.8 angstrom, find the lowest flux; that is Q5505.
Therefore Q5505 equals 6.03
